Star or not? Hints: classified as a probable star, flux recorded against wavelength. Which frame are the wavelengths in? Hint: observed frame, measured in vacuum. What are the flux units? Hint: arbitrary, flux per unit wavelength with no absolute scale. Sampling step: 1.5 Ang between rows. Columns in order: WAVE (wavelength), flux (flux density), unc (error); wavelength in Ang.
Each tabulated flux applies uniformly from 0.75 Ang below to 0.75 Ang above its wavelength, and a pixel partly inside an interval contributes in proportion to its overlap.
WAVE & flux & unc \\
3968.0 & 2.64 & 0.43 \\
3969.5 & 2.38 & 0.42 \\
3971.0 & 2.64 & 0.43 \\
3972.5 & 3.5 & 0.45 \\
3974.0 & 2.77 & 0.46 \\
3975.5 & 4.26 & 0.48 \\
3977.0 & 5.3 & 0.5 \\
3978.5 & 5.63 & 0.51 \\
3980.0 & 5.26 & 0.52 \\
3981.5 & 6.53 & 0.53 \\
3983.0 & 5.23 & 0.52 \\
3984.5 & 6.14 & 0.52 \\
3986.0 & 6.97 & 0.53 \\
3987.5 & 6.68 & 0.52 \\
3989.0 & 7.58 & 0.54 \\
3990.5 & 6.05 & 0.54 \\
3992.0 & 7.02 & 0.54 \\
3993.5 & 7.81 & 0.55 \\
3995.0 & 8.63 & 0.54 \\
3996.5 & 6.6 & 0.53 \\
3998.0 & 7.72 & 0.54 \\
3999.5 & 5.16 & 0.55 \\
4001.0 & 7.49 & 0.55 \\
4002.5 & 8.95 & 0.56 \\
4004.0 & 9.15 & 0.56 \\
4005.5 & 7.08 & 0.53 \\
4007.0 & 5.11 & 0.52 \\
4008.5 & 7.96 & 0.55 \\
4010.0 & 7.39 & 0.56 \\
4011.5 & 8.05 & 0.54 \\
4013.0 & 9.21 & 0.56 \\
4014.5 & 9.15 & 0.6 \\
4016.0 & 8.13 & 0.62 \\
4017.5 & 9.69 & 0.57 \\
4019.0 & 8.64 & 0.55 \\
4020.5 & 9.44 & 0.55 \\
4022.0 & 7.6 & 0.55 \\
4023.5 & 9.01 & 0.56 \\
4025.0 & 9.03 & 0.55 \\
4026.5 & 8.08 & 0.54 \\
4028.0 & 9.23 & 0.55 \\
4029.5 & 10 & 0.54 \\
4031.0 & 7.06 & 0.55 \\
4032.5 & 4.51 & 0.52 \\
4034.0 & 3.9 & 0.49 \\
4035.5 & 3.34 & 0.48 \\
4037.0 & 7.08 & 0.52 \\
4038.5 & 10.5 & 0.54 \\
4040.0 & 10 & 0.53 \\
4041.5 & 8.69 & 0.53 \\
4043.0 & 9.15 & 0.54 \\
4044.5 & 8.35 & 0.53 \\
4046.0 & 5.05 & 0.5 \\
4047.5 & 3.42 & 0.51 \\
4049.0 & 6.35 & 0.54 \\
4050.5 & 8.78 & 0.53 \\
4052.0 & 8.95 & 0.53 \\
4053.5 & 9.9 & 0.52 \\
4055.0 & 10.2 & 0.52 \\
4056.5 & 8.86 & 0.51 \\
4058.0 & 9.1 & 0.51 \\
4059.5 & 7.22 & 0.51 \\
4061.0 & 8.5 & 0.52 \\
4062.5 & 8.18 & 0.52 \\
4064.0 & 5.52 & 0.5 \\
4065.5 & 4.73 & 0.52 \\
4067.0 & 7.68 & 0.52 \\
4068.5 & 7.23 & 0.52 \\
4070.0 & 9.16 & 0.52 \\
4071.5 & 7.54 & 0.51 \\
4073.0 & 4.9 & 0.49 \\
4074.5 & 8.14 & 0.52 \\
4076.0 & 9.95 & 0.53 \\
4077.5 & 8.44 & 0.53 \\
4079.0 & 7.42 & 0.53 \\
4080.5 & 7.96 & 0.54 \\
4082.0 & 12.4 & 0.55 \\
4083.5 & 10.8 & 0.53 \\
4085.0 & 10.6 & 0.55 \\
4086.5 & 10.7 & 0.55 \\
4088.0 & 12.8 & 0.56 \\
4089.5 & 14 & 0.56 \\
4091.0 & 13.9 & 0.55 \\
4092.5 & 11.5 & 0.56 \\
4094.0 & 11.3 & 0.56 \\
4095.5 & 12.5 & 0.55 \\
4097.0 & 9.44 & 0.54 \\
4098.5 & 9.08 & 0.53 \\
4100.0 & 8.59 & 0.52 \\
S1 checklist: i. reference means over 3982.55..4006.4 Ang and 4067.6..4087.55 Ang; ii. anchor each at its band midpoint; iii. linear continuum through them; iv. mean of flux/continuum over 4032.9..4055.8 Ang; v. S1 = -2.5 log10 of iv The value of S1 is 0.10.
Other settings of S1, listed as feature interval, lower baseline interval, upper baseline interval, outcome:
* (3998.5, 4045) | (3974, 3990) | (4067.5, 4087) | -0.13 mag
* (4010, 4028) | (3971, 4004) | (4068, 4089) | -0.19 mag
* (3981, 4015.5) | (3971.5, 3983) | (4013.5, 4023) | -0.08 mag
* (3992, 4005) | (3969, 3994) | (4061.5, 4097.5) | -0.24 mag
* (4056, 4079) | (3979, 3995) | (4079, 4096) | 0.34 mag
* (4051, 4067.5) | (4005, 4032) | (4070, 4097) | 0.17 mag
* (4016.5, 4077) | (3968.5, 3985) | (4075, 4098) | 0.08 mag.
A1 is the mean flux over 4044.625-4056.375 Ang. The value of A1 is 7.64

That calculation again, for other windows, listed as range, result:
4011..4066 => 7.92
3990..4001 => 7.05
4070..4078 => 7.9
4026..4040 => 7.22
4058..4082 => 7.71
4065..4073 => 7.13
